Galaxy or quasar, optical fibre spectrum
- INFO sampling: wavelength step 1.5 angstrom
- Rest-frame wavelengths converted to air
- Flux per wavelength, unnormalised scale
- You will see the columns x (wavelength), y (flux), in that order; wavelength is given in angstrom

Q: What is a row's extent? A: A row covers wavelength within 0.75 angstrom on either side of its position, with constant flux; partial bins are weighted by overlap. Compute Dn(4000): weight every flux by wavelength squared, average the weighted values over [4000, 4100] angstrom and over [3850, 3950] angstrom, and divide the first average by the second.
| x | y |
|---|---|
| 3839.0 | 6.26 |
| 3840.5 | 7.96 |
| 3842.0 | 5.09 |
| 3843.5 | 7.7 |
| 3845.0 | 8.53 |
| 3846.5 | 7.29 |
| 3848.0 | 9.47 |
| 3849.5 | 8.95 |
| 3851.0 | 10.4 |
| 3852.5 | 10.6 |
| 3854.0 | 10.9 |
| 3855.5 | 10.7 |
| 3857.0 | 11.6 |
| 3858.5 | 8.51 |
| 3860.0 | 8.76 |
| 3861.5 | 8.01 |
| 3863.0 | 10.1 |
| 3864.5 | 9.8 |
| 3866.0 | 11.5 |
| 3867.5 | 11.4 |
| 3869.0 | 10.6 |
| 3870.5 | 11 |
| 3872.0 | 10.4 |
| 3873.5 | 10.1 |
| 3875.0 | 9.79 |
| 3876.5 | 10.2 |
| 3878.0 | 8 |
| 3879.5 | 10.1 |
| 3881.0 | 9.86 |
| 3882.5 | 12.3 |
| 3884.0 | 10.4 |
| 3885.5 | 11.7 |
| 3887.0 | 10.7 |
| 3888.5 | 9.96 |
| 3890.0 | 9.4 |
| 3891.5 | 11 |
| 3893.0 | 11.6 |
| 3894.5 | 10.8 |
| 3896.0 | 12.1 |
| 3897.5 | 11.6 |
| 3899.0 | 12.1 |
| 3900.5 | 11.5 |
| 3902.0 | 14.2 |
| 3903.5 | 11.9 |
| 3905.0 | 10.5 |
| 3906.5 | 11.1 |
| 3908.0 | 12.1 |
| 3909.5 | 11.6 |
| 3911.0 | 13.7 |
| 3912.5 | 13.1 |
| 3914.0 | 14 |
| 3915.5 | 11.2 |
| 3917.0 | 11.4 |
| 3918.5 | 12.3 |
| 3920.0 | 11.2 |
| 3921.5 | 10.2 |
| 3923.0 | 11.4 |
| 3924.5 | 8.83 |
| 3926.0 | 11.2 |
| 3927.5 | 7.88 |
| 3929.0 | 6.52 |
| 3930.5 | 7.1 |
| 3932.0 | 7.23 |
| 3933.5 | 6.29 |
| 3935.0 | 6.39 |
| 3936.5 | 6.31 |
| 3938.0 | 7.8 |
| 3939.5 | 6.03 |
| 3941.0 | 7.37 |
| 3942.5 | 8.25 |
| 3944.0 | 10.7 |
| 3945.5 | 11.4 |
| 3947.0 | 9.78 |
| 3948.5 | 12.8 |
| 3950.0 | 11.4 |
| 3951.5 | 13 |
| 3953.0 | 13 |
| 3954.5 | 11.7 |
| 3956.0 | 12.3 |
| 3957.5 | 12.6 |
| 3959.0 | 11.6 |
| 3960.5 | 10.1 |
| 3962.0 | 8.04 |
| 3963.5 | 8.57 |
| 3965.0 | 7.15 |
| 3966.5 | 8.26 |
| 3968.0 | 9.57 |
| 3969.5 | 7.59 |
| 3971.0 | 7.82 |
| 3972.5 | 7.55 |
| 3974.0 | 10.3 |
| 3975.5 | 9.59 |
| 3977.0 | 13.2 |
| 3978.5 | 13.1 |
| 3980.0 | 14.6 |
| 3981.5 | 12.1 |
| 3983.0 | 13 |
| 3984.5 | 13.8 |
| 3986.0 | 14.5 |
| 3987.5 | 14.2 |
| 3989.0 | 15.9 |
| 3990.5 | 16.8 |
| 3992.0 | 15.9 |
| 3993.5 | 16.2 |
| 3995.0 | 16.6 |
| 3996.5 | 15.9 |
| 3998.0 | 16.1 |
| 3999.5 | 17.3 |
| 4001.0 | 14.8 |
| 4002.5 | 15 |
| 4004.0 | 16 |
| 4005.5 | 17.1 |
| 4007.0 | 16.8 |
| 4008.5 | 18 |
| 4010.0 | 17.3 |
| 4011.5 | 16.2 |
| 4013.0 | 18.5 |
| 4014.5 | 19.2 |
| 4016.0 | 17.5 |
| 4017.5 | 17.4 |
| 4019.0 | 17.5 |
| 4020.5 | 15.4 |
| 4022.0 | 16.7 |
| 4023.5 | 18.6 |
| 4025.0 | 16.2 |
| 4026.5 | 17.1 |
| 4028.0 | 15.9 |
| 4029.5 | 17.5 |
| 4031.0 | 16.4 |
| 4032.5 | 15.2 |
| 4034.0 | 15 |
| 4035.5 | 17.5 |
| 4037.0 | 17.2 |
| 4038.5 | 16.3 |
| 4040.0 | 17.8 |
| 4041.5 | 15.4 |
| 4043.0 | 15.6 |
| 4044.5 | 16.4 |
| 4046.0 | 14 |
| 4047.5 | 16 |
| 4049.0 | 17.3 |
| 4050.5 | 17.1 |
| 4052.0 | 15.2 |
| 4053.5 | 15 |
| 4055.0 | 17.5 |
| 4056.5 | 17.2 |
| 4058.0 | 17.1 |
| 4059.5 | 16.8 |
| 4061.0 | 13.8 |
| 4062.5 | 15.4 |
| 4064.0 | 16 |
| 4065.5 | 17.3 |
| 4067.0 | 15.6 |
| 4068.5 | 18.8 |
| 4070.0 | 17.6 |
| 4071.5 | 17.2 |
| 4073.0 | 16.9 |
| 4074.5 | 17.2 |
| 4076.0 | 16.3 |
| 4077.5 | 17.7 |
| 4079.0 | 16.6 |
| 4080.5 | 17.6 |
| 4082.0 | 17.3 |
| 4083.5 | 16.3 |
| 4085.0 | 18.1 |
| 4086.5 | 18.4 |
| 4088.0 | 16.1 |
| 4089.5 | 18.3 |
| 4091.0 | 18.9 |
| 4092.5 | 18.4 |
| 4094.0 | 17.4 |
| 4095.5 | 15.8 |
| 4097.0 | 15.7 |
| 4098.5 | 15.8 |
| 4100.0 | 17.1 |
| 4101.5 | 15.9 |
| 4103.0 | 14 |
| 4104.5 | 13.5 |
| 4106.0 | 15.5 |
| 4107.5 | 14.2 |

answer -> 1.76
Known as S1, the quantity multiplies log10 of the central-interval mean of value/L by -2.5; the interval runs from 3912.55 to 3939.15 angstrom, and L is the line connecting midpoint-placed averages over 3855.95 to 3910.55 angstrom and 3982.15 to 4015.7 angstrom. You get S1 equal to 0.33 mag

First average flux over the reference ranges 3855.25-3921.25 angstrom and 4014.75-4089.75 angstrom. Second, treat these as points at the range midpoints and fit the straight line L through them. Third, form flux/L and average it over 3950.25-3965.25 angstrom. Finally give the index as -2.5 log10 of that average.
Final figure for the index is 0.22 mag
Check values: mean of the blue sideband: 11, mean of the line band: 10.9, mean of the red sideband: 16.7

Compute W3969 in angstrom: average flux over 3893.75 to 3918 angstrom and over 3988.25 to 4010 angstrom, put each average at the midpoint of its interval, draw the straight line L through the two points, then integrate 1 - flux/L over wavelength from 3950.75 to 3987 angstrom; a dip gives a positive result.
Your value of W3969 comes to 9.6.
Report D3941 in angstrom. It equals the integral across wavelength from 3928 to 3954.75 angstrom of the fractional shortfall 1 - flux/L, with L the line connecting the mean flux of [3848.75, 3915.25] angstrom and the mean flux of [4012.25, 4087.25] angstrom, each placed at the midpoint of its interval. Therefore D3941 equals 8.3 angstrom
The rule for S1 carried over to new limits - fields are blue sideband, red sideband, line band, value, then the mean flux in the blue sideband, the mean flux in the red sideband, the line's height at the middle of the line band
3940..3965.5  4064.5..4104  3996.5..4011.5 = -0.250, 10.6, 17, 13.1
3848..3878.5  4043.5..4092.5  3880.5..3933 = 0.049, 10.1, 16.8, 11.5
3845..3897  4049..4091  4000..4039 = -0.110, 10.2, 16.9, 15.2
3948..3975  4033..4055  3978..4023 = -0.226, 10.2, 16.2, 13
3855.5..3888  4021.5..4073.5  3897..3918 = -0.059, 10.2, 16.5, 11.5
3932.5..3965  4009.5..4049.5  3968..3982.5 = 0.136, 9.7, 16.7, 12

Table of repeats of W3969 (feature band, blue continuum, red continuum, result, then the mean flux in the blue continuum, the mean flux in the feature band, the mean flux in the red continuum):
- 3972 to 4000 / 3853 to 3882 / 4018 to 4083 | 0.5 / 10.1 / 14.1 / 16.6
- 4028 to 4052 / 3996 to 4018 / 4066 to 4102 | 1.0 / 16.9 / 16.3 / 17.1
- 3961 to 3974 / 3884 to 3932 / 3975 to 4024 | 5.4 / 11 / 8.24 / 15.8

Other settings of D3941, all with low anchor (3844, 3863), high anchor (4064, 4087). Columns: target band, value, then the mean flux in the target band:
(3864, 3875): -0.67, 10.6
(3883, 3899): -0.32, 11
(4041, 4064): 0.58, 16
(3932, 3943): 4.87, 6.91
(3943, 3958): 1.24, 11.8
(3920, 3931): 2.53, 9.21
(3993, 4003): -1.03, 16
